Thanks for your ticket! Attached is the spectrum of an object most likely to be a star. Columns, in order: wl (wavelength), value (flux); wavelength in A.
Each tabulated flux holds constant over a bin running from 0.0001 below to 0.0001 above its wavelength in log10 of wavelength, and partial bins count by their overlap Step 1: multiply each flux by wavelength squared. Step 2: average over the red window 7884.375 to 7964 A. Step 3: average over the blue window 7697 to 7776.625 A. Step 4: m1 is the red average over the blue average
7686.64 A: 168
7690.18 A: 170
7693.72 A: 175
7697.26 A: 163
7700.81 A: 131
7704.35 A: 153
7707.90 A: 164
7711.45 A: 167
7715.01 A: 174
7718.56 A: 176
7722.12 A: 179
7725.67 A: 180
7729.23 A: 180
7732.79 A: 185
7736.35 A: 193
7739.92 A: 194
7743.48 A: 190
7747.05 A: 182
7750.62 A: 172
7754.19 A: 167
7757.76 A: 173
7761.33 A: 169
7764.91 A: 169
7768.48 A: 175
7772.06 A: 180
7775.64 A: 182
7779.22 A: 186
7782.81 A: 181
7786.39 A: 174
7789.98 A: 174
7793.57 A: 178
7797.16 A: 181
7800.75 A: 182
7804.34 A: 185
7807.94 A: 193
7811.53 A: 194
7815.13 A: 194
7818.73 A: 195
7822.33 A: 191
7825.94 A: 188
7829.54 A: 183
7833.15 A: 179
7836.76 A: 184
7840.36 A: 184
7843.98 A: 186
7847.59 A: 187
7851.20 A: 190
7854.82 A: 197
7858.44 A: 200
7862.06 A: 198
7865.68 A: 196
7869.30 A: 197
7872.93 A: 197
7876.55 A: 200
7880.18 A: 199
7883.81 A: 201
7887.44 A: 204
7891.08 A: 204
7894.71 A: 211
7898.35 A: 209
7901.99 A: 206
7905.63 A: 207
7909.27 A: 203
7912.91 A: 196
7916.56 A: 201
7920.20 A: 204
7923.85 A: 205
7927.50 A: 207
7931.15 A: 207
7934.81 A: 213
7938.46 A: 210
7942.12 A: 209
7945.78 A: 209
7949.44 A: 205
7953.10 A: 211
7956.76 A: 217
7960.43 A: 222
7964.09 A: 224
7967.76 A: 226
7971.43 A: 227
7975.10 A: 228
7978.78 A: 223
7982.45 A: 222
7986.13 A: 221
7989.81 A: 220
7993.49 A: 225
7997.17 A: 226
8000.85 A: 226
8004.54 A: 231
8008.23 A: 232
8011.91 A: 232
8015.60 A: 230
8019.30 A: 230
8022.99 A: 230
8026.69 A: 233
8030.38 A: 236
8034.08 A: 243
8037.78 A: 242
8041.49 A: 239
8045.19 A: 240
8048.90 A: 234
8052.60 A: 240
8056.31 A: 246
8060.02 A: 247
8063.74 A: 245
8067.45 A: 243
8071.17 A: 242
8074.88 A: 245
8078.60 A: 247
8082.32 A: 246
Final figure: 1.25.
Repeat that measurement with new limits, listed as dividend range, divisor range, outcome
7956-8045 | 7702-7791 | 1.38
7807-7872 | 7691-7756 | 1.13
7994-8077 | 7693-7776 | 1.47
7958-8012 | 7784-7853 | 1.27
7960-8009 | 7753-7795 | 1.35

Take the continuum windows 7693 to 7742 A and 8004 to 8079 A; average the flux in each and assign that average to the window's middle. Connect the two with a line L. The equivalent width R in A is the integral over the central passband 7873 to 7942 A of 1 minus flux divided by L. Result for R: 2.09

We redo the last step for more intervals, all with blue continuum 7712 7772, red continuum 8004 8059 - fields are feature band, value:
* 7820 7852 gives 1.8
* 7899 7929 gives 1.3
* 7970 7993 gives 0.3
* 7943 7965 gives 0.7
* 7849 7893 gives 1.2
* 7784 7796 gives 0.8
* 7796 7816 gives 0.3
